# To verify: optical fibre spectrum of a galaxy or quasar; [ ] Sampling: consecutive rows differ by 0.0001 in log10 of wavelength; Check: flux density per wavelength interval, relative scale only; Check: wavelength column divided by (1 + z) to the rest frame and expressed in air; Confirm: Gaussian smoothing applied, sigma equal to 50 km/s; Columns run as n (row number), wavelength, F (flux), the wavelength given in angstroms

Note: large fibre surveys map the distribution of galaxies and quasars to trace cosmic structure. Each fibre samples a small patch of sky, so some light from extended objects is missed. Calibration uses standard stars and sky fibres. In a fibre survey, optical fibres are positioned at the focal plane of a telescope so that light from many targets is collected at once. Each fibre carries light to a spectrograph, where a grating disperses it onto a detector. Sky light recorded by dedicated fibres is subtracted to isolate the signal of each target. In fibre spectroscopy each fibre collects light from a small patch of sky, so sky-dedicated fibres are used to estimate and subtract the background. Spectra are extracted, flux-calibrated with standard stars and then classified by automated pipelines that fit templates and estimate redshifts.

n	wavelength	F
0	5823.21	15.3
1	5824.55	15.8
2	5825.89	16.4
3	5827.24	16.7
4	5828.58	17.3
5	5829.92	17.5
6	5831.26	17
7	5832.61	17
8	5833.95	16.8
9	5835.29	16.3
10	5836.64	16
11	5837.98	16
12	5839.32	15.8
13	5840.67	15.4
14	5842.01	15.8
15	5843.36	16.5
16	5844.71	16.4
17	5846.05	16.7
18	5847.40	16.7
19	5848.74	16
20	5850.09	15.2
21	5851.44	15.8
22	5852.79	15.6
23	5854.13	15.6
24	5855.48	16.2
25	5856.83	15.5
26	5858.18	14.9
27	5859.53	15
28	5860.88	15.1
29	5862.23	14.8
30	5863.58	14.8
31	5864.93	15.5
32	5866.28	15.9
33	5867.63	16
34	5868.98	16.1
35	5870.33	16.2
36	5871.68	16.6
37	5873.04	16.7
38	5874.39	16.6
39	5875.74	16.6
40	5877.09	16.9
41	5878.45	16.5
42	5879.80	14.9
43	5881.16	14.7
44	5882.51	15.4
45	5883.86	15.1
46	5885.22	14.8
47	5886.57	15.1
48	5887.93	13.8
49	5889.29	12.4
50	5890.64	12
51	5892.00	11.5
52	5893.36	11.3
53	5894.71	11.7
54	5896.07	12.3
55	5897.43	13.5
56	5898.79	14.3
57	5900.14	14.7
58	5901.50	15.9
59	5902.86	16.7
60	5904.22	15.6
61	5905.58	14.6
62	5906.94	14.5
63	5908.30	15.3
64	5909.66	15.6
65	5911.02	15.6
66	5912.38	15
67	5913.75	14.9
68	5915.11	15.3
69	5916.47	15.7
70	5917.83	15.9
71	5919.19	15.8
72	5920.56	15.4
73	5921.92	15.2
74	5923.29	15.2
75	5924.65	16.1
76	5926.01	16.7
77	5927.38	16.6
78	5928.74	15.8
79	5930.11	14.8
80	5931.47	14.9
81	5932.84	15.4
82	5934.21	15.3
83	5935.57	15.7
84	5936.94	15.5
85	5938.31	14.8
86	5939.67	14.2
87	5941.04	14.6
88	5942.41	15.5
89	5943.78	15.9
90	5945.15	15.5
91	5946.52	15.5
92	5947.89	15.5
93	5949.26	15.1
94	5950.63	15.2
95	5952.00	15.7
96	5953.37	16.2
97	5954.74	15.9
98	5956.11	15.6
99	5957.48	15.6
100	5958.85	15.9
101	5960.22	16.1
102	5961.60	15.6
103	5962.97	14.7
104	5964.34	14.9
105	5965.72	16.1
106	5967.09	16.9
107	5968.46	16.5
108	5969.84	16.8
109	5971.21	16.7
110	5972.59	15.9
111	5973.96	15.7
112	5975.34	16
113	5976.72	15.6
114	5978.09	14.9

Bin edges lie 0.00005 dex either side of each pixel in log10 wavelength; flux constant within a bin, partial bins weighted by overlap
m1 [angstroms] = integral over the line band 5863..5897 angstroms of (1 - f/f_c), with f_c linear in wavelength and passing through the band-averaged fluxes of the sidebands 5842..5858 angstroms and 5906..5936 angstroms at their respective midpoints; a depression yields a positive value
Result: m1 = 2.16 angstroms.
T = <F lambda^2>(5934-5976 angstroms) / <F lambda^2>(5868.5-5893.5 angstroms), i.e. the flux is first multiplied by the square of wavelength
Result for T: 1.07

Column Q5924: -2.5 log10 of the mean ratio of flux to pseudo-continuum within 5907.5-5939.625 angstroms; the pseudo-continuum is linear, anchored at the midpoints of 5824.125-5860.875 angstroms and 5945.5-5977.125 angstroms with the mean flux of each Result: 0.03 mag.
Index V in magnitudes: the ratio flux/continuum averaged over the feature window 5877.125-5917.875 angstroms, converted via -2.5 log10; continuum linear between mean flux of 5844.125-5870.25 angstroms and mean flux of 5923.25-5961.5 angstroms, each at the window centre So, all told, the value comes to 0.08 mag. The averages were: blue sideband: 15.7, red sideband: 15.5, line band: 14.5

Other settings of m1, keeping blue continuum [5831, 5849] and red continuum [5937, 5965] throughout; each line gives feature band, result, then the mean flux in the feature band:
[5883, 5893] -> 1.5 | 13.5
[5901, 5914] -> 0.3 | 15.4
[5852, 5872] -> 0.7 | 15.6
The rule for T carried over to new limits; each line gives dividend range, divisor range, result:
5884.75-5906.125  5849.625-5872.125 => 0.89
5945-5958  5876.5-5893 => 1.11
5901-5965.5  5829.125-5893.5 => 1.02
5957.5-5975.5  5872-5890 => 1.07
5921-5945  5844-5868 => 1.01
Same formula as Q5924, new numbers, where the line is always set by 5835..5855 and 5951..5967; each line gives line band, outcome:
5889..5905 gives 0.17 mag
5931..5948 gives 0.04 mag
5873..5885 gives 0.00 mag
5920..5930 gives 0.00 mag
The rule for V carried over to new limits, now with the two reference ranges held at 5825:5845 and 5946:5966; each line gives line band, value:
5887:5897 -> 0.29 mag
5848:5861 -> 0.05 mag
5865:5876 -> -0.01 mag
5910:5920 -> 0.03 mag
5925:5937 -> 0.01 mag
